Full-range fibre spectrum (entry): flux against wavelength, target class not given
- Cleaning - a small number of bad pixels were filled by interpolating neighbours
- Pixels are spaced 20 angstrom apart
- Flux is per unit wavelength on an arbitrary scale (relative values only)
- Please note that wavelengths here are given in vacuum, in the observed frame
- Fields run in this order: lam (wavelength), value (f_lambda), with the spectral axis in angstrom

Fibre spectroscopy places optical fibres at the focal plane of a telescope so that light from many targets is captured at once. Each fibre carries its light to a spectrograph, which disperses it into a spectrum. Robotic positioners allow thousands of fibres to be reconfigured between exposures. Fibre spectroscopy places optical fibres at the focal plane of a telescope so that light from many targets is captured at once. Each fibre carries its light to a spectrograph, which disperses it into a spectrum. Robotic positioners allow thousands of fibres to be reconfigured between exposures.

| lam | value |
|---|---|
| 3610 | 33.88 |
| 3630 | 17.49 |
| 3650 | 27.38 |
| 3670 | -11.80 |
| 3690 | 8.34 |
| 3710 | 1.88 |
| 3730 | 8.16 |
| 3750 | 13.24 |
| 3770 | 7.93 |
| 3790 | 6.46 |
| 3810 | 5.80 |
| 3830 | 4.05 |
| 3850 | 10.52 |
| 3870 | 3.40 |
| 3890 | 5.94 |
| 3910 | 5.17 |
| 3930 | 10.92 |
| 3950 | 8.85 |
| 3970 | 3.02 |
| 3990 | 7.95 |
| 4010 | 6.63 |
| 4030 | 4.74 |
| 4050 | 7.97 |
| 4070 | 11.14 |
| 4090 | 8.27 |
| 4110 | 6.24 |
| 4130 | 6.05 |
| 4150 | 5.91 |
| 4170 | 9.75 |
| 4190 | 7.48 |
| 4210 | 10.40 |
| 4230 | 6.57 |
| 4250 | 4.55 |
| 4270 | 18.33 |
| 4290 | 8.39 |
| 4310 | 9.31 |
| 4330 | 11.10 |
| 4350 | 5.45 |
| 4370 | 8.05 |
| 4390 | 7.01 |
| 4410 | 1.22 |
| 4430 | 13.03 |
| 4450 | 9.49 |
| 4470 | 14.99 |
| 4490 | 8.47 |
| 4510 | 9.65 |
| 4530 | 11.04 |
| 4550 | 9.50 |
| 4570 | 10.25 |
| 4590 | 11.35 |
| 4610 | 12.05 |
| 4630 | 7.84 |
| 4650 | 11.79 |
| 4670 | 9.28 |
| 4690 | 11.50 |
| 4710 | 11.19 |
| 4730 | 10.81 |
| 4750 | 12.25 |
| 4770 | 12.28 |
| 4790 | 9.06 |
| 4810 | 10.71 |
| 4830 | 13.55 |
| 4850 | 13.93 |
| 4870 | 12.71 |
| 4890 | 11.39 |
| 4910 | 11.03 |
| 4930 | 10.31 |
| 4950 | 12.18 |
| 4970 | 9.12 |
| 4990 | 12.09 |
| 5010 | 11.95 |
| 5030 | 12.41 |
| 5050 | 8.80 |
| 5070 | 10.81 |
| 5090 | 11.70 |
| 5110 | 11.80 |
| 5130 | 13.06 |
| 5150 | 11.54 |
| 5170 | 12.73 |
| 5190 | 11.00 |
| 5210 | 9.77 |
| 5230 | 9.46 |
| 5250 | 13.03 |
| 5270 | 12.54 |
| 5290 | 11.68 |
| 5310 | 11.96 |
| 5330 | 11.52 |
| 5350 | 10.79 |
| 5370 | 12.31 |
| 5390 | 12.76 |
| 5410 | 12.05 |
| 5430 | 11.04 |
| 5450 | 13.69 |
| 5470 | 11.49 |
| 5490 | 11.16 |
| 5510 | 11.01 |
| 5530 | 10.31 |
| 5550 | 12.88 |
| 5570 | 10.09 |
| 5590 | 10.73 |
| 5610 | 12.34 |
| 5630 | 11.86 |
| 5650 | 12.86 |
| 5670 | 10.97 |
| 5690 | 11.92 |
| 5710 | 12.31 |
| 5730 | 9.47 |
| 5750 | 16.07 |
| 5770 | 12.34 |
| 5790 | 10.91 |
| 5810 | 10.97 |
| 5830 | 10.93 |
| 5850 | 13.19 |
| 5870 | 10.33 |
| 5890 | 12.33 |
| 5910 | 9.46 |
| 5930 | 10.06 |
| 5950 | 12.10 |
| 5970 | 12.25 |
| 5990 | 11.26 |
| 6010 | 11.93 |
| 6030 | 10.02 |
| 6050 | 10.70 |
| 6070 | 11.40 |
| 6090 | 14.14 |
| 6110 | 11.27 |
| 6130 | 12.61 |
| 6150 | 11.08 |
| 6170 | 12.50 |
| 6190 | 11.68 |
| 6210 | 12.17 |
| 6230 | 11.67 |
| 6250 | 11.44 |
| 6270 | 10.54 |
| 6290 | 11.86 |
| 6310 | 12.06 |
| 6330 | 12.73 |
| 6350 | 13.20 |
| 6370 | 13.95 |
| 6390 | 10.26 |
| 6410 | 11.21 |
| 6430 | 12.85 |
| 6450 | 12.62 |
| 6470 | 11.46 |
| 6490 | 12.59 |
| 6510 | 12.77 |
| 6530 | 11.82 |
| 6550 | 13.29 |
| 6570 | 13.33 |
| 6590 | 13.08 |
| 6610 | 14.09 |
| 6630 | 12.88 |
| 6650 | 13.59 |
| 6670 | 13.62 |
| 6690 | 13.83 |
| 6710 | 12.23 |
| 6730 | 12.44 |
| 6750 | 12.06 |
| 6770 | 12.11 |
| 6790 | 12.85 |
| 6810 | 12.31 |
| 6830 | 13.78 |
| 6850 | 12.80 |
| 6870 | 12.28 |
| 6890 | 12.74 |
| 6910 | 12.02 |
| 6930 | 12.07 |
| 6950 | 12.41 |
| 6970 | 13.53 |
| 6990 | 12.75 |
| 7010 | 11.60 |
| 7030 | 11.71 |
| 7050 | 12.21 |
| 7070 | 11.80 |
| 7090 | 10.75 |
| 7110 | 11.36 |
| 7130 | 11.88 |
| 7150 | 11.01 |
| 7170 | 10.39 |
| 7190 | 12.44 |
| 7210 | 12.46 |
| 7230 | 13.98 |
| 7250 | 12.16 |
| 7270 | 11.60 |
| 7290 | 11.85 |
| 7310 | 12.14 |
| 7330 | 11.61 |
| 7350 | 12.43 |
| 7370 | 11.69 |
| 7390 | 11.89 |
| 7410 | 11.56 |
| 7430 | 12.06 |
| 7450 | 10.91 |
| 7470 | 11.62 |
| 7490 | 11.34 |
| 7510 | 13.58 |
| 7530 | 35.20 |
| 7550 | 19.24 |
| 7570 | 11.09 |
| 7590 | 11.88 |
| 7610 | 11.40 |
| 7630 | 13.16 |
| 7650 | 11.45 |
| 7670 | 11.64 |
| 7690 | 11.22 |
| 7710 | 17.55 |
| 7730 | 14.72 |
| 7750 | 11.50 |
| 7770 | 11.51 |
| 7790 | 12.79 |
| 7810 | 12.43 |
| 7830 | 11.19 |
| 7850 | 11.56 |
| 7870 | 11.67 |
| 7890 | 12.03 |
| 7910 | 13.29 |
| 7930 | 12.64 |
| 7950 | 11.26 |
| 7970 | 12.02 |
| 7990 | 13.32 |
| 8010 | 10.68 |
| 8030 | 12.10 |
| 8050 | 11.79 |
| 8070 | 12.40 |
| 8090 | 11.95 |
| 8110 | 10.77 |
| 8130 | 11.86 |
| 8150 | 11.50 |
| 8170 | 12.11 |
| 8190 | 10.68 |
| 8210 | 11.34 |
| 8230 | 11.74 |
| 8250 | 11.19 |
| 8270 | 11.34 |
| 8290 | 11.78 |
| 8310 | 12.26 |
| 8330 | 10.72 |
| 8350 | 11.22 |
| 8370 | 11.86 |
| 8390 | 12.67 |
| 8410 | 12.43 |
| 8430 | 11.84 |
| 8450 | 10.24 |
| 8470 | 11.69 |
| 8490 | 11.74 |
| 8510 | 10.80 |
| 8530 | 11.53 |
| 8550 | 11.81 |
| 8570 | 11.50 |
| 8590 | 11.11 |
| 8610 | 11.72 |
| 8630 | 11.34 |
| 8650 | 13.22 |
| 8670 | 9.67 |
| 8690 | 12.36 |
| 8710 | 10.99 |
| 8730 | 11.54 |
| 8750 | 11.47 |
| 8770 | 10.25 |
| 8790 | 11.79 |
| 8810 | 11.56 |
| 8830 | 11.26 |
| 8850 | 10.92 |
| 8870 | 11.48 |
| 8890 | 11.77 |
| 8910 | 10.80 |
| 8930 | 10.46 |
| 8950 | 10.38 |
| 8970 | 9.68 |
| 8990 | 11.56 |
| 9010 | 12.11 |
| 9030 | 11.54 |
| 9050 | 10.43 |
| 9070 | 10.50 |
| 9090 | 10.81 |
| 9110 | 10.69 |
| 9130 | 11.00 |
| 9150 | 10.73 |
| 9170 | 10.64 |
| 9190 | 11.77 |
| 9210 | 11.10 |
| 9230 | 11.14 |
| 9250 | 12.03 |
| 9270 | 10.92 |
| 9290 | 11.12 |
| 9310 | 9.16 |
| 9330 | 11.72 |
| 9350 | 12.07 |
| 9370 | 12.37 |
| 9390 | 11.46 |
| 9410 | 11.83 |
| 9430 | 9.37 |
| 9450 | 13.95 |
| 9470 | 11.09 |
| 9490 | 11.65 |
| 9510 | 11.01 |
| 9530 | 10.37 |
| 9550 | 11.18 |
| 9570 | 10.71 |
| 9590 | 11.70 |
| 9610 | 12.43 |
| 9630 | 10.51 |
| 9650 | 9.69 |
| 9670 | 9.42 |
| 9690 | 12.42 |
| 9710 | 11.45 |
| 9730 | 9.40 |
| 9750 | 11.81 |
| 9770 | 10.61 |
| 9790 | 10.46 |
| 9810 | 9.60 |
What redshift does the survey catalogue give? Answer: 0.15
